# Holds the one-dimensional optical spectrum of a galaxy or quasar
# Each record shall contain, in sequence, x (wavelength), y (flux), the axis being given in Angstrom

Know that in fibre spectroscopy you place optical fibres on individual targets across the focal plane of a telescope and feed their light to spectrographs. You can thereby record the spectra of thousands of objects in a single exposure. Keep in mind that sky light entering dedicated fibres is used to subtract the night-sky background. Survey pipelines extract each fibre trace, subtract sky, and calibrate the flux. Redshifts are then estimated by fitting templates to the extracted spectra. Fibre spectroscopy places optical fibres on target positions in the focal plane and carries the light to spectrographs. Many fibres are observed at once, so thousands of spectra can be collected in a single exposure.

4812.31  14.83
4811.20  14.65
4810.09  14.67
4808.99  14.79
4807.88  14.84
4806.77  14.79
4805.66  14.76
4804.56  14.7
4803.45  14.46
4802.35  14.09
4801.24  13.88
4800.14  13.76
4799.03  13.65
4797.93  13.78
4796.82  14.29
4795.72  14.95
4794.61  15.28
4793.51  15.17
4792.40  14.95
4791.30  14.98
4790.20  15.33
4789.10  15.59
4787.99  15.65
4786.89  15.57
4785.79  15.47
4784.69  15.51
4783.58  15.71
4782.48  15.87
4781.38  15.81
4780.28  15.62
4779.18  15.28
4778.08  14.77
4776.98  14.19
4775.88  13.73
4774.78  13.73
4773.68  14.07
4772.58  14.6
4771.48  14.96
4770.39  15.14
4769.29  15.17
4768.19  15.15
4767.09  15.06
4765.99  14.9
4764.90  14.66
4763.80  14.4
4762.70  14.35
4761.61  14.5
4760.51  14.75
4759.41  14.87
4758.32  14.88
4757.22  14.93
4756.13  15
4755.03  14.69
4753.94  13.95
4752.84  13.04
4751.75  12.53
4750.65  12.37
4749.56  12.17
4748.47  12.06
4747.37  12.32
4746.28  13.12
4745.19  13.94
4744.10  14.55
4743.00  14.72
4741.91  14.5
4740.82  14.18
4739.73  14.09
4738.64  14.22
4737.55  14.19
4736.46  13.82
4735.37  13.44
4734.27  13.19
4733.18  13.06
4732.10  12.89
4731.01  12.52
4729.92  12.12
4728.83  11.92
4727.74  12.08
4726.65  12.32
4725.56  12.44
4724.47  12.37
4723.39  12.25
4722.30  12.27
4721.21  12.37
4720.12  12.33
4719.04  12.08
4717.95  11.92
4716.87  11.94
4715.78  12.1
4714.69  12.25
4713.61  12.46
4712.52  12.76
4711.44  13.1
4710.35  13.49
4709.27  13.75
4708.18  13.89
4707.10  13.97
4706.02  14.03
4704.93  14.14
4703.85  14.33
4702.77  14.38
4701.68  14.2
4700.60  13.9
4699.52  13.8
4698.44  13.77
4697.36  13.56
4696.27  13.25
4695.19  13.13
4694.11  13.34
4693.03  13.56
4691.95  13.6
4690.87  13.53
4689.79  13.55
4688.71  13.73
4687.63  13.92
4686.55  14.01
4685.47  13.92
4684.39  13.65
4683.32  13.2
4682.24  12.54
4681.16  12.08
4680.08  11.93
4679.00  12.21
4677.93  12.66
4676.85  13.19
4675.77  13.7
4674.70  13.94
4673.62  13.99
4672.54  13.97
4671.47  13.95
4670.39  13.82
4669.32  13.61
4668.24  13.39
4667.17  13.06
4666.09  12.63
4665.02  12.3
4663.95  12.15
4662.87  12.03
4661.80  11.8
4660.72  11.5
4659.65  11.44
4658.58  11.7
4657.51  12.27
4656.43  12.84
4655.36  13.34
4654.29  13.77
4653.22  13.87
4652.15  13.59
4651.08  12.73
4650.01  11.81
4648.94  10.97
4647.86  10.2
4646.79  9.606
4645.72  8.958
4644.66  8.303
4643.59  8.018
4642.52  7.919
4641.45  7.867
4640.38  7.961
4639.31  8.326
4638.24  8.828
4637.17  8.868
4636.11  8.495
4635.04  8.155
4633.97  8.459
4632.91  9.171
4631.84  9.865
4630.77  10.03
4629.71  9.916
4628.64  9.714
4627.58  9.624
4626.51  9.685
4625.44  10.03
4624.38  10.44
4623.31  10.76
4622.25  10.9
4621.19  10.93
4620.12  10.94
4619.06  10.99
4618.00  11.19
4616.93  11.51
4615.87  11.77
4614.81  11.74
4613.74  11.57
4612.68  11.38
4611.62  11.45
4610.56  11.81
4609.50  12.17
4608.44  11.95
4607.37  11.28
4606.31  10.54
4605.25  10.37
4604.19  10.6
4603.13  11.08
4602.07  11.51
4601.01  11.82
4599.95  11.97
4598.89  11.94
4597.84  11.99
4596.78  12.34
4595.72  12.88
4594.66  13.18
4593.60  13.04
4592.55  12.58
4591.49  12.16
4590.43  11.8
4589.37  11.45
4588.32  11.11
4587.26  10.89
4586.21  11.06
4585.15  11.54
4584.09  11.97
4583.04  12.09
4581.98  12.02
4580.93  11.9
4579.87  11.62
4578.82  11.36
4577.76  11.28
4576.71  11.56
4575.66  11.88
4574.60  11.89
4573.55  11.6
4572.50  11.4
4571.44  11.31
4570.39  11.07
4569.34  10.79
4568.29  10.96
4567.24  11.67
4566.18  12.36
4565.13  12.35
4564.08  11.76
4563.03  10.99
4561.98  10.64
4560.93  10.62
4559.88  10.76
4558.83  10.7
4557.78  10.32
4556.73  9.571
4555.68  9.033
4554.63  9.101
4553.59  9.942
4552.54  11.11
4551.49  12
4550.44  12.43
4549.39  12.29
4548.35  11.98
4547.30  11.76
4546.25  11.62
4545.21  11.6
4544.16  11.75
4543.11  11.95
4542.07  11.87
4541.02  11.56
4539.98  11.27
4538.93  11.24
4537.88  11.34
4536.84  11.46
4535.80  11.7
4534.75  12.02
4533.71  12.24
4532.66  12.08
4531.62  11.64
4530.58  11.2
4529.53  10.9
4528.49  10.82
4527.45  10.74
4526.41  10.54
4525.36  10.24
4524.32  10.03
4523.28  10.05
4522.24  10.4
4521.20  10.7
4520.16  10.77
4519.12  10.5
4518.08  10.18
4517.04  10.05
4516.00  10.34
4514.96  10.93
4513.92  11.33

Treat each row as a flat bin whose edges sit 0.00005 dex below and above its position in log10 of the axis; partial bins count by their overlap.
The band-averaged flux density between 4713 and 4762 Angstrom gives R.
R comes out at 13.2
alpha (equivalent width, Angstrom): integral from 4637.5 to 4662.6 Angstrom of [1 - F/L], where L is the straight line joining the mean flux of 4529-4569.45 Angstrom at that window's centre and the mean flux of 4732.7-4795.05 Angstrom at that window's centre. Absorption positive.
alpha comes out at 4.0 Angstrom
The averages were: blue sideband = 11.3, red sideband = 14.5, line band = 10.8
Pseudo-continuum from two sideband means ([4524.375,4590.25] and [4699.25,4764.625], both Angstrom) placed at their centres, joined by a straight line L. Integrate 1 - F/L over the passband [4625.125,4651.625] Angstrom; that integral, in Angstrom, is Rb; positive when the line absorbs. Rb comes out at 6.3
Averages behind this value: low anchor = 11.3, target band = 9.33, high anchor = 13.4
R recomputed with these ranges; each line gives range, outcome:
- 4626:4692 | 11.6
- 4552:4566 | 10.6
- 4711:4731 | 12.3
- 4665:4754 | 13.2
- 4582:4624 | 11.6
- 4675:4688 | 13.1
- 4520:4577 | 11.2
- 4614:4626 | 11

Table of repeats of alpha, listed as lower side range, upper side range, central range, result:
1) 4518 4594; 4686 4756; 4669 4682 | -0.5 Angstrom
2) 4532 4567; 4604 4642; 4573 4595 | -2.0 Angstrom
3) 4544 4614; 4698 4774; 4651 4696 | -1.2 Angstrom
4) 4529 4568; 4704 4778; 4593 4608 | 0.2 Angstrom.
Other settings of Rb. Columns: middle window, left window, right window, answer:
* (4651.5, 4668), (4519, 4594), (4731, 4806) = 0.30 Angstrom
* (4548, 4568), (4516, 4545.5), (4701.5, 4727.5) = 0.59 Angstrom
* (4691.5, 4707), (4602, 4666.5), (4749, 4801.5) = -1.55 Angstrom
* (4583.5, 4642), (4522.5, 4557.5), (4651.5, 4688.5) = 6.46 Angstrom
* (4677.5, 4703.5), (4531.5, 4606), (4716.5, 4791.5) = -0.57 Angstrom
